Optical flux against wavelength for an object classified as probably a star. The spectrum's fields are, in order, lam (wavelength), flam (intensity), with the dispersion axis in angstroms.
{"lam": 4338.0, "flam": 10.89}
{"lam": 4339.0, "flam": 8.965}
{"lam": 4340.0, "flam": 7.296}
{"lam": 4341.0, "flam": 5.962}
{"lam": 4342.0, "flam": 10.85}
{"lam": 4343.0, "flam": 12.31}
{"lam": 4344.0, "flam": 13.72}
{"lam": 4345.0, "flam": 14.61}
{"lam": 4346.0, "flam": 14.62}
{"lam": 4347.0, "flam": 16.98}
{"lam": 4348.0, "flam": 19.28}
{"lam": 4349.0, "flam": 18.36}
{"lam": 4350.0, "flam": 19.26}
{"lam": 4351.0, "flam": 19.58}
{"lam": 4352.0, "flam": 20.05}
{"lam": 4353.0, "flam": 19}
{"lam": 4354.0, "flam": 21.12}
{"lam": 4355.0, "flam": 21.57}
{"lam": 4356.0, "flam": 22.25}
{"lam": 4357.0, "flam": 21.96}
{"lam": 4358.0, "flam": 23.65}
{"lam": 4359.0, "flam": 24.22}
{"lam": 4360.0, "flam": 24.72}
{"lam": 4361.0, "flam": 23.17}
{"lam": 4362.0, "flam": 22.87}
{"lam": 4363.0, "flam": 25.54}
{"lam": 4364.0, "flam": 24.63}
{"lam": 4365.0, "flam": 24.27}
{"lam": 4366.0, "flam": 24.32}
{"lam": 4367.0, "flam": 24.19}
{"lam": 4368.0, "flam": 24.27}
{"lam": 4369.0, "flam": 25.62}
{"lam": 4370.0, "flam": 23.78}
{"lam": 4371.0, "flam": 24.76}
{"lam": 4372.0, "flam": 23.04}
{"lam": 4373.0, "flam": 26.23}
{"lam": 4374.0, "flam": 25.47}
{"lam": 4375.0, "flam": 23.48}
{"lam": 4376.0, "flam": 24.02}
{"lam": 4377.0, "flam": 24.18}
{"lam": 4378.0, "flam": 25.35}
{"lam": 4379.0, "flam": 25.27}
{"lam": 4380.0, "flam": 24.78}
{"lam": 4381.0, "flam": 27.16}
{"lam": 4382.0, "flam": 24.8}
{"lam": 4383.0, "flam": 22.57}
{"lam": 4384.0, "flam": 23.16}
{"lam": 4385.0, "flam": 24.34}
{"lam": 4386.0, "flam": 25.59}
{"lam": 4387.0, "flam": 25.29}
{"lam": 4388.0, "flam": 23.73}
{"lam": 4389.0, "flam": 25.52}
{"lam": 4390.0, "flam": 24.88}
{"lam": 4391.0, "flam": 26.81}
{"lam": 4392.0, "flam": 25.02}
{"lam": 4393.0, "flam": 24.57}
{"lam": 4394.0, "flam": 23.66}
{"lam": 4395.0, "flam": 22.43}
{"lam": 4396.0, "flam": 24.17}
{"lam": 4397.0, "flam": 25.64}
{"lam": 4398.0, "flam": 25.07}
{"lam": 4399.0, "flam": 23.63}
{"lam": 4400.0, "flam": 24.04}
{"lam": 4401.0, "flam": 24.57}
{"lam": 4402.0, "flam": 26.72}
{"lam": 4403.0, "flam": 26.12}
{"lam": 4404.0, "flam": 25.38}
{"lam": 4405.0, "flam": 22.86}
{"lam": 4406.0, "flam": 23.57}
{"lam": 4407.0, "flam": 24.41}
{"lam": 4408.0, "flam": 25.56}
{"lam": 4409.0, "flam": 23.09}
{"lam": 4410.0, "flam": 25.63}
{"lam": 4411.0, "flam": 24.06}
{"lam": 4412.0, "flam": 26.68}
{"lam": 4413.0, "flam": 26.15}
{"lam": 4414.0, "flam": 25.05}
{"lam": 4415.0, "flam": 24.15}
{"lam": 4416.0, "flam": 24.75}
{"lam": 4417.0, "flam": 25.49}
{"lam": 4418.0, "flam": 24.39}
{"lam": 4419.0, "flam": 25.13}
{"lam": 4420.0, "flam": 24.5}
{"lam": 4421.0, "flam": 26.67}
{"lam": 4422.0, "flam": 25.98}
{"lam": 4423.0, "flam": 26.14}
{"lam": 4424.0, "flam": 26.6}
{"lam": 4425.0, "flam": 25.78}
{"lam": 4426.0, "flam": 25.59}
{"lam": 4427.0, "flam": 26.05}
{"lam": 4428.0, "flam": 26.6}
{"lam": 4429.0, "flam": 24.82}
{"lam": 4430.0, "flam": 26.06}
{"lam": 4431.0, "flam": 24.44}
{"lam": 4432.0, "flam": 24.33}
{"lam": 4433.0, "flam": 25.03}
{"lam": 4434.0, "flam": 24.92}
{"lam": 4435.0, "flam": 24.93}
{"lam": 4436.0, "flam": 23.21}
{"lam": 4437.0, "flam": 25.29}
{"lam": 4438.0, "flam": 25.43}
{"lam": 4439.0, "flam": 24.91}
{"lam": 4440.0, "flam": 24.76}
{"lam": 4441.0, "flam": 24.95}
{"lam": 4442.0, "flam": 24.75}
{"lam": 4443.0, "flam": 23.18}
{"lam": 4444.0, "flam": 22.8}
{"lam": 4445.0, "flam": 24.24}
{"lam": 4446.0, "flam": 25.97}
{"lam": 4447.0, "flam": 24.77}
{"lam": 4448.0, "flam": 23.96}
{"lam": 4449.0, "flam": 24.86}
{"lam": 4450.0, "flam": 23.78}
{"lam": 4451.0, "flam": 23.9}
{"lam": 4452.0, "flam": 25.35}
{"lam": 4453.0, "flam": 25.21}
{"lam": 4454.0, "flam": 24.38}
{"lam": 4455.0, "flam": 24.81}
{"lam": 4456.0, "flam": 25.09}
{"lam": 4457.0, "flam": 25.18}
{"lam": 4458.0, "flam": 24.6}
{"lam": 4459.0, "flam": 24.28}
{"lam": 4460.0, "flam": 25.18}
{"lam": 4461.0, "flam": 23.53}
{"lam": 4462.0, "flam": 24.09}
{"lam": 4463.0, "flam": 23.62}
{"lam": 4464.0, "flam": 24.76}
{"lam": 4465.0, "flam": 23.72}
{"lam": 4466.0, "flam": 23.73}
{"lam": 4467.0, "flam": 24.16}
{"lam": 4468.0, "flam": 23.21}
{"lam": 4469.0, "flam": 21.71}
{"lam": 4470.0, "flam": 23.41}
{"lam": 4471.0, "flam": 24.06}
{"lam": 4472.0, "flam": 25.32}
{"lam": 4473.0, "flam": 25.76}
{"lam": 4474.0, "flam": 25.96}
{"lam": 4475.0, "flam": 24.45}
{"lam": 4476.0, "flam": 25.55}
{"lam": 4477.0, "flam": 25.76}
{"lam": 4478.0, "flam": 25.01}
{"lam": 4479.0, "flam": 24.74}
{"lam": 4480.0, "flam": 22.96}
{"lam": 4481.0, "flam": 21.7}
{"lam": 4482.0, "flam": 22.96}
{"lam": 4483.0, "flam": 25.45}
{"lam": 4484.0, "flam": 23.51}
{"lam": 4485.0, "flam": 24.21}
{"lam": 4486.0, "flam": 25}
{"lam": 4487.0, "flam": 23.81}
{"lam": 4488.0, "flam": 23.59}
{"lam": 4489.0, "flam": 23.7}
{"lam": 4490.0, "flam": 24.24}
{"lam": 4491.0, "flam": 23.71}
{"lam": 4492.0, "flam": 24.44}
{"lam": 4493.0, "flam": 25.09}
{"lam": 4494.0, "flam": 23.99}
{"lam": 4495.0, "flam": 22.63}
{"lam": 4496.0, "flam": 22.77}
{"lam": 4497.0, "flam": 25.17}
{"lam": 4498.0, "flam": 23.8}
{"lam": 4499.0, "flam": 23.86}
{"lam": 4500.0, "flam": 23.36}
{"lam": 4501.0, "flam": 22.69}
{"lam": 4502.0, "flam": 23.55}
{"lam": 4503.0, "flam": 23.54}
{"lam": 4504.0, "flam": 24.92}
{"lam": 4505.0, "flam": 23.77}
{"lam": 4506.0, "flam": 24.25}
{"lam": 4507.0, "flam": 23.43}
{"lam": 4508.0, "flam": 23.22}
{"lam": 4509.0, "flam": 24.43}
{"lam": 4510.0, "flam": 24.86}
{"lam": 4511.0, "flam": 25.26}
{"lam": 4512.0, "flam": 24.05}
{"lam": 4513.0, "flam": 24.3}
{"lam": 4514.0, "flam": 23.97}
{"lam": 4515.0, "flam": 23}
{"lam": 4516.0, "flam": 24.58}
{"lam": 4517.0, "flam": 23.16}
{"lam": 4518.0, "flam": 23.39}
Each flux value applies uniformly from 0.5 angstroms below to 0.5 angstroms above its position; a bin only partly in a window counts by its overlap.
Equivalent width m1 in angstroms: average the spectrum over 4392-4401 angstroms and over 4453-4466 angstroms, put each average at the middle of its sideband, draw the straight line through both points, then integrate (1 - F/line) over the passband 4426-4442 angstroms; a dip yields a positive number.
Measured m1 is -0.5 angstroms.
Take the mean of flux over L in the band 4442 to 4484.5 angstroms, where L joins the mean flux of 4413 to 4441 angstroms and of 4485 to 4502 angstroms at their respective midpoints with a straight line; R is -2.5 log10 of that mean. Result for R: 0.01 mag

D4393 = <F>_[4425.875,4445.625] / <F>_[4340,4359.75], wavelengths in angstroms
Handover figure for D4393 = 1.4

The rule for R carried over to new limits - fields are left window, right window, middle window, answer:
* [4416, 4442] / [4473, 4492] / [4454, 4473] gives 0.02 mag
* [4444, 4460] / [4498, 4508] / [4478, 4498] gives 0.00 mag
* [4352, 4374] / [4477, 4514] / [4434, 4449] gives -0.03 mag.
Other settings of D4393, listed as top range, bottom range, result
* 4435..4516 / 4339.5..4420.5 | 1.06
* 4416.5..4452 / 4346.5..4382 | 1.08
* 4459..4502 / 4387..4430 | 0.96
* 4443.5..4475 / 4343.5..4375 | 1.11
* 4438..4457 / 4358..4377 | 1.01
